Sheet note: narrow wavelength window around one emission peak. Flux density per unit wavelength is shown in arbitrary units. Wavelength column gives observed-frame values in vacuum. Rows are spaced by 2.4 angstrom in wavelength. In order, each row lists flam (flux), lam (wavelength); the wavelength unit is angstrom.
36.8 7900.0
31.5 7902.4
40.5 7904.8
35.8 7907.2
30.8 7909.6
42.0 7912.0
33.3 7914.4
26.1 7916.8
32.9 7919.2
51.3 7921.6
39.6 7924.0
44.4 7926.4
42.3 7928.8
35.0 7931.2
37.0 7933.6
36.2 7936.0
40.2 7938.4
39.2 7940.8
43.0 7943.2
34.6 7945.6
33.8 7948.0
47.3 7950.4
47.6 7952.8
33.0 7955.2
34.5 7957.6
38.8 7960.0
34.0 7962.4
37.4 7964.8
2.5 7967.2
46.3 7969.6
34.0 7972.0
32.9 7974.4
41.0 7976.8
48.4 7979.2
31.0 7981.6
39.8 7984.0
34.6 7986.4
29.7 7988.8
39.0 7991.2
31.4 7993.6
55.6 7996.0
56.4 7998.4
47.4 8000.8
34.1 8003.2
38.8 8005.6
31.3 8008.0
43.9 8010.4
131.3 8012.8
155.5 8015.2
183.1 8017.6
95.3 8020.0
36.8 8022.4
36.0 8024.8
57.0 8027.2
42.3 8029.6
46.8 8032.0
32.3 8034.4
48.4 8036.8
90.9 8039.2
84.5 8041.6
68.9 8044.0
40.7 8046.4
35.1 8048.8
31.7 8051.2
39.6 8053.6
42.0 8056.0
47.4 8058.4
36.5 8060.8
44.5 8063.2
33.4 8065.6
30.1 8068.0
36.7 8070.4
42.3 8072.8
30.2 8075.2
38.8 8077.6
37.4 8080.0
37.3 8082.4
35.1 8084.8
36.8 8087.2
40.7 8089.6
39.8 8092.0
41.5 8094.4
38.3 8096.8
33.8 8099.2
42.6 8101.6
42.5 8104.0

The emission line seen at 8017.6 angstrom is Halpha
